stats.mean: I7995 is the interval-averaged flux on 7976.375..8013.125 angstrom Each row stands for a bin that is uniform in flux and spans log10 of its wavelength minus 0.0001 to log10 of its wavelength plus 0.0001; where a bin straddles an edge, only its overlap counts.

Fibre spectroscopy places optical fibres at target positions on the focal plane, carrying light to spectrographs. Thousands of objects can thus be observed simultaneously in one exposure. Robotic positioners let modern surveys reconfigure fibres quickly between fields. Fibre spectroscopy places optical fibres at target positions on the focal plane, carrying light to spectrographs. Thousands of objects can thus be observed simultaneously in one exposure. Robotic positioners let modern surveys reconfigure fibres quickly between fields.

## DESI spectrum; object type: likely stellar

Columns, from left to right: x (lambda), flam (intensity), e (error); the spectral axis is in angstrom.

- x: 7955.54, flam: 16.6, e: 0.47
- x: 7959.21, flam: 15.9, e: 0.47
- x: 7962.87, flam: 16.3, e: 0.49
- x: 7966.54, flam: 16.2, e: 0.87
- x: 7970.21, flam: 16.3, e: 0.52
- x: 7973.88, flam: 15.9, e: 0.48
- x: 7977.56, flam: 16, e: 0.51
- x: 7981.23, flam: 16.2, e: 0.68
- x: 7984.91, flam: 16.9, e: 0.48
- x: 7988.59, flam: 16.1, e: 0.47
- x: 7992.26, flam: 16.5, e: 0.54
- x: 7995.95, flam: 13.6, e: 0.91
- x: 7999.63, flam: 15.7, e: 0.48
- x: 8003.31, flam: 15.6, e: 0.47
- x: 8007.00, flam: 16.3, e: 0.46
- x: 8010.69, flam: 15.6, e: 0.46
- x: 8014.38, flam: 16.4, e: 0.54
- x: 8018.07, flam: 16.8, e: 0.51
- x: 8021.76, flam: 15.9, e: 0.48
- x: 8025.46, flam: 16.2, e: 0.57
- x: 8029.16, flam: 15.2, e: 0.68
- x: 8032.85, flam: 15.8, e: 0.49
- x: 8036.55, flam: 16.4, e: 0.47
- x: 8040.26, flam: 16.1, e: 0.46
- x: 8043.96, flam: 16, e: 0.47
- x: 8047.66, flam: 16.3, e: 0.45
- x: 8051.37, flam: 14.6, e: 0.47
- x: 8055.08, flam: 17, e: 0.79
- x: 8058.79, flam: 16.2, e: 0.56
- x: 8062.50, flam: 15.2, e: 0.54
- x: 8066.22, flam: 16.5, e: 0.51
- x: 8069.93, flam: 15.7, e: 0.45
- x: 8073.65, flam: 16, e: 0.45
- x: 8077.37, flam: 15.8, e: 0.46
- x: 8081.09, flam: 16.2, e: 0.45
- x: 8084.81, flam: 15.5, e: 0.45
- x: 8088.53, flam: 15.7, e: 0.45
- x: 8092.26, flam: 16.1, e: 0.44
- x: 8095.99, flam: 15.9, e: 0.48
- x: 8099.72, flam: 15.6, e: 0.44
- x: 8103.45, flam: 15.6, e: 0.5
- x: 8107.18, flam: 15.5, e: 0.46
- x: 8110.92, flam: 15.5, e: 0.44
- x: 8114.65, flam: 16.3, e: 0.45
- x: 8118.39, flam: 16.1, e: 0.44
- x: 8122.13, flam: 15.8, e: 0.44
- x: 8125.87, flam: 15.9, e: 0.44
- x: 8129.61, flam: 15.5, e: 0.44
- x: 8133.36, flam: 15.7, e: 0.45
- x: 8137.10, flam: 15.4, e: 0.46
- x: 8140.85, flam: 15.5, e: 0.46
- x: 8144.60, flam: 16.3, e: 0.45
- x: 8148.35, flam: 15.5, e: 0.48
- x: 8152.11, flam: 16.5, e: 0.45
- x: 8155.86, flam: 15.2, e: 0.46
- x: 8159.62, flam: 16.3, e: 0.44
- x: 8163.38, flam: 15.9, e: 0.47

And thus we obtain 15.9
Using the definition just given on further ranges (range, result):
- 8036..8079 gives 16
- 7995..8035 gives 15.8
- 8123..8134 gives 15.7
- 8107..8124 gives 15.9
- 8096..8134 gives 15.8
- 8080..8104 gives 15.8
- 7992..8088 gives 15.9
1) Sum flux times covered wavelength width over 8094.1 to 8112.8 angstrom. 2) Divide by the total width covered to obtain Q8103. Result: 15.6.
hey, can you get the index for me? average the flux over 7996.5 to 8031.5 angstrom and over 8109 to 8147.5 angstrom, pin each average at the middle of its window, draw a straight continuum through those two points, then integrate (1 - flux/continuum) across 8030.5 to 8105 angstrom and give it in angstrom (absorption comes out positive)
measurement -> -0.3 angstrom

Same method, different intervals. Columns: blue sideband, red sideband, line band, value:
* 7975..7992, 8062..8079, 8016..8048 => 0.0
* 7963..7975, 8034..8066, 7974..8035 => 0.6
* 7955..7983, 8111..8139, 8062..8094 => 0.0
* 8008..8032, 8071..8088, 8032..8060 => -0.2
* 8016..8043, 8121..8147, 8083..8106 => 0.2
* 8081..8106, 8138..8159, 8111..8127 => -0.2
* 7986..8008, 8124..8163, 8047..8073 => -0.3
